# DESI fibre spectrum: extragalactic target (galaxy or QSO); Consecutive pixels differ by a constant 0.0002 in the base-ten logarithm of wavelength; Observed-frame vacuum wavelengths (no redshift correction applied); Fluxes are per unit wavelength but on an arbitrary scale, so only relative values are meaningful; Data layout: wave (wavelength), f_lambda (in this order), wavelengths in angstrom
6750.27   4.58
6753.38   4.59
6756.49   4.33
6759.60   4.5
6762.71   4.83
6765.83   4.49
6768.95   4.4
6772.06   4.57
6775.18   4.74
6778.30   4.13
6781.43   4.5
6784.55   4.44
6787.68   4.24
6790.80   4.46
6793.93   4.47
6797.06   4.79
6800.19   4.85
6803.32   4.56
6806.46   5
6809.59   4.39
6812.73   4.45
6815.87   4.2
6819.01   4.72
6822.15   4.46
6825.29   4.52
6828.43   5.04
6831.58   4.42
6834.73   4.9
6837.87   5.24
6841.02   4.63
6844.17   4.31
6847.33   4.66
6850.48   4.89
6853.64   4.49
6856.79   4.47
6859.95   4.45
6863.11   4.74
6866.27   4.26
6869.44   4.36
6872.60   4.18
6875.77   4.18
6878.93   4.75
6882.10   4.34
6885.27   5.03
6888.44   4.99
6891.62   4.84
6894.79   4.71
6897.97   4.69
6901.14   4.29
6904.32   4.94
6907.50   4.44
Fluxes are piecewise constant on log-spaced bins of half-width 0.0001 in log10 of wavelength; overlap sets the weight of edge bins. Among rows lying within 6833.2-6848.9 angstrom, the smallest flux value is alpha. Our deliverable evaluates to 4.31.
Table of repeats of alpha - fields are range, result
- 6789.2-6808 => 4.46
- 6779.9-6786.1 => 4.44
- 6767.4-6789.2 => 4.13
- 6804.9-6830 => 4.2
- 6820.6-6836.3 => 4.42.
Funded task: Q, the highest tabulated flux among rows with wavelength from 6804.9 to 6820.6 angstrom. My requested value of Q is 5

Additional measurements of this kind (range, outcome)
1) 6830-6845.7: 5.24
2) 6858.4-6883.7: 4.75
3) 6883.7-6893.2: 5.03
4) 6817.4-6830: 5.04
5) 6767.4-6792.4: 4.74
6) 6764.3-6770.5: 4.49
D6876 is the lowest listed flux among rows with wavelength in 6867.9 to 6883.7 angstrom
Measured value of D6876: 4.18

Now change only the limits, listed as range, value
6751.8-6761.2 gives 4.33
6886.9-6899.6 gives 4.69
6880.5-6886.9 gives 4.34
